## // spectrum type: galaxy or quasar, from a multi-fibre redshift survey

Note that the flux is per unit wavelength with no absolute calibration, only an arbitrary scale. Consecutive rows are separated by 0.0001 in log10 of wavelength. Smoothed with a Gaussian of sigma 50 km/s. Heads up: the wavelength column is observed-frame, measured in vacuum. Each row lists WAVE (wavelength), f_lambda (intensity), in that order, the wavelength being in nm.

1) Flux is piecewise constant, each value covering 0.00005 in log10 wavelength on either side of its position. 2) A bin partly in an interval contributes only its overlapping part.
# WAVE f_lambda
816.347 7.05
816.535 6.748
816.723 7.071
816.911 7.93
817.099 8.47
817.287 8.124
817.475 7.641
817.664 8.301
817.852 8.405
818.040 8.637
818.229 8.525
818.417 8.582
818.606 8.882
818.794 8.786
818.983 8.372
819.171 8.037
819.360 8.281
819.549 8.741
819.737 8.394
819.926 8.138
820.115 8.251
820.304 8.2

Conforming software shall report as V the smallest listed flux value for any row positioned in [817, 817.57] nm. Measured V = 7.641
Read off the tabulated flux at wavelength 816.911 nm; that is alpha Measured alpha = 7.93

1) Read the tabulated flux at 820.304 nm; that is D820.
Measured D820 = 8.2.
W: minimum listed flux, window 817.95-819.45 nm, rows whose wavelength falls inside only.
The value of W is 8.037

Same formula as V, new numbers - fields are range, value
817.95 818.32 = 8.525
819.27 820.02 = 8.138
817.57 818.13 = 8.301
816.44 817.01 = 6.748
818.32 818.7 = 8.582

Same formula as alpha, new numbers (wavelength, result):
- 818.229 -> 8.525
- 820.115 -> 8.251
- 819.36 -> 8.281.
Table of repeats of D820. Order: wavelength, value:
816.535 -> 6.748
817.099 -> 8.47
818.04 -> 8.637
